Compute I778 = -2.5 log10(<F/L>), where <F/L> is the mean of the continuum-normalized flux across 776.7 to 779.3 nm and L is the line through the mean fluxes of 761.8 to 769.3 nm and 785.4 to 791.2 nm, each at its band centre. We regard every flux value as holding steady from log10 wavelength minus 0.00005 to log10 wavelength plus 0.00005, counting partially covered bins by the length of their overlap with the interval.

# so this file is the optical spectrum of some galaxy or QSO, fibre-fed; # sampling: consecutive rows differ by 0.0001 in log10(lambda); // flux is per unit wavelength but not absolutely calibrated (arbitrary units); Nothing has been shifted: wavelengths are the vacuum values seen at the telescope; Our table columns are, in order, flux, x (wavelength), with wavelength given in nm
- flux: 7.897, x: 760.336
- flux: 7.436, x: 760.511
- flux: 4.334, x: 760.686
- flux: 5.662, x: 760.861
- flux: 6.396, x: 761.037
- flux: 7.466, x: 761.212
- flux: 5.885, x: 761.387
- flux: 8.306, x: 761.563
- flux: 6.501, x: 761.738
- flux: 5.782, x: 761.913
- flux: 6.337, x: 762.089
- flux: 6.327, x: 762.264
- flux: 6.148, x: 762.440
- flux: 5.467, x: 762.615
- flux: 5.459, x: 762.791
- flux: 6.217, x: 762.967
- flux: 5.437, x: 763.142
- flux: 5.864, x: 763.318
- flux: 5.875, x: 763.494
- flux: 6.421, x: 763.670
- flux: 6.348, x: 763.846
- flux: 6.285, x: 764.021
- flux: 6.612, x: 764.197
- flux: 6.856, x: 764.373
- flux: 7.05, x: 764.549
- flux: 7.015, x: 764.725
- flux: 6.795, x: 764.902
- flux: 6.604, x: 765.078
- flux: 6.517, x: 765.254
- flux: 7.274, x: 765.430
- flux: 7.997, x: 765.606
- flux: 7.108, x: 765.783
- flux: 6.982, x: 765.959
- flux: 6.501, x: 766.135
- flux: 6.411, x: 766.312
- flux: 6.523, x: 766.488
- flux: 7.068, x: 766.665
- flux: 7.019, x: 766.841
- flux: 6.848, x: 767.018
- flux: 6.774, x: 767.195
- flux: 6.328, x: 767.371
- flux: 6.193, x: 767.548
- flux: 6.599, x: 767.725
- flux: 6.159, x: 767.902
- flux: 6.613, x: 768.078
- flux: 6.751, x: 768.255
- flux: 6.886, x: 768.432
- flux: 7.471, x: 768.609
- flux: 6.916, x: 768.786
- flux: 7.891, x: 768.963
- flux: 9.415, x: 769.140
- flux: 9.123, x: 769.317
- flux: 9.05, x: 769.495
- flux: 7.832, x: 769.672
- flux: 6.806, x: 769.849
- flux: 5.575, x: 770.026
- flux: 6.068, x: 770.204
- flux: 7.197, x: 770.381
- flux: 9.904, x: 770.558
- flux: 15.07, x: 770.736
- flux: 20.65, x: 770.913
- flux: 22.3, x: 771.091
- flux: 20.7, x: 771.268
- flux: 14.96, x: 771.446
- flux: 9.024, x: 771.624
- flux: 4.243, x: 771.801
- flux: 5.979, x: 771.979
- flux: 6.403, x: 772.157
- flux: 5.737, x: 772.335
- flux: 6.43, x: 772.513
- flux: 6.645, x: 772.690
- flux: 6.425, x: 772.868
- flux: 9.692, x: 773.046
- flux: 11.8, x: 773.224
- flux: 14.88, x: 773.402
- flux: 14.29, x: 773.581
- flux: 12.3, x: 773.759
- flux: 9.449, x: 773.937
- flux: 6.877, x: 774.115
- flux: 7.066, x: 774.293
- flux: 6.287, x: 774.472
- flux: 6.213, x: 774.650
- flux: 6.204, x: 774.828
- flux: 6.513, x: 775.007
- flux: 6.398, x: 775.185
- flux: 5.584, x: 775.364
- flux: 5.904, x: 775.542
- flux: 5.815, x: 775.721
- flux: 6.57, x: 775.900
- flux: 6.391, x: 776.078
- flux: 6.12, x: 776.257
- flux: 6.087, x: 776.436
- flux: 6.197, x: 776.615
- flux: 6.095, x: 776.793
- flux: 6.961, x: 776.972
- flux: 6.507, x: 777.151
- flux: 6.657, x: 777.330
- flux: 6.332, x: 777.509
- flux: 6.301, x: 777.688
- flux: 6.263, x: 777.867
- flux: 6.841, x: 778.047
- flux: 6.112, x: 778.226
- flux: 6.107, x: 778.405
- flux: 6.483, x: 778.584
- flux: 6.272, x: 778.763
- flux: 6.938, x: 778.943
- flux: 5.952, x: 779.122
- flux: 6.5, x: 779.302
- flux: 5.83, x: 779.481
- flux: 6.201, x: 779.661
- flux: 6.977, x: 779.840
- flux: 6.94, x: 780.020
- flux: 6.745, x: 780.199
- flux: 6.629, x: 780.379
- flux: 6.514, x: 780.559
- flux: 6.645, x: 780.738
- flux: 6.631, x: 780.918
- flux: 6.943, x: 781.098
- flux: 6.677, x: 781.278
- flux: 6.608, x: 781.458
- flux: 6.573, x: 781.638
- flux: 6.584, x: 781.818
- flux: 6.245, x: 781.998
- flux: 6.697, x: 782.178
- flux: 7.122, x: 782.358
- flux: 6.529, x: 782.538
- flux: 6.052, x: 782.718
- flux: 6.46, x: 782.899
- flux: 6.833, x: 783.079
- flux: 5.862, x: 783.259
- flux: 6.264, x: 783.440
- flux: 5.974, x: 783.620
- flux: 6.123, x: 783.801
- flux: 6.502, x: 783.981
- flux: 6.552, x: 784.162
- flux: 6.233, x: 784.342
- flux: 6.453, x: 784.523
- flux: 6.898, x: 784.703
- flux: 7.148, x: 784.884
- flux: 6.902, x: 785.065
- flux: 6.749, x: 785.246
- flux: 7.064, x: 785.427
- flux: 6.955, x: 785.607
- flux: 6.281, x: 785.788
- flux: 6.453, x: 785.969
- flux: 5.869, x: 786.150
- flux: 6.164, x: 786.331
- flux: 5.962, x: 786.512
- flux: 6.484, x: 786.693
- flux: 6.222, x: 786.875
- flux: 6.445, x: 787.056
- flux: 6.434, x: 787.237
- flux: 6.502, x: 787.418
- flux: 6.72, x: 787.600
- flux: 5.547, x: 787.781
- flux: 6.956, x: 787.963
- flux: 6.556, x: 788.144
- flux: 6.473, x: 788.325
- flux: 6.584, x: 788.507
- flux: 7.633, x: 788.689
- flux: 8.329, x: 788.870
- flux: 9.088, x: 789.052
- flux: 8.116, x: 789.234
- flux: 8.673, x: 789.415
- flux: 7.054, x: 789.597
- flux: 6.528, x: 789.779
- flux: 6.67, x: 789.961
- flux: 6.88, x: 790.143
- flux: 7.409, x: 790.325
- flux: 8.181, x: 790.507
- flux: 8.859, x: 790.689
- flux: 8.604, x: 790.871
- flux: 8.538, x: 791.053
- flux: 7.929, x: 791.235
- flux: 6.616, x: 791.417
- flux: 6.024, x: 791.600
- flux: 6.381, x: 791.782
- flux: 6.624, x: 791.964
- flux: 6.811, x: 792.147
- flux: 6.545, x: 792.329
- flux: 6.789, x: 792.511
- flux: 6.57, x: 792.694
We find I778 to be 0.08 mag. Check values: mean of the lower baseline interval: 6.67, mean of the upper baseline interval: 7.08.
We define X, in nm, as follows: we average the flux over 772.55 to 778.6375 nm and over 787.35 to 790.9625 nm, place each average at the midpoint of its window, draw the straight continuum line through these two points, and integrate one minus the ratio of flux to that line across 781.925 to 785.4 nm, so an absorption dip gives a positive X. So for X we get 0.401 nm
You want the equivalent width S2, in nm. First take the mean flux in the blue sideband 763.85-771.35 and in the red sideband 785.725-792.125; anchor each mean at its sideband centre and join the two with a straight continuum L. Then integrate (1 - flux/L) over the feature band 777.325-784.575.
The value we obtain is 0.985 nm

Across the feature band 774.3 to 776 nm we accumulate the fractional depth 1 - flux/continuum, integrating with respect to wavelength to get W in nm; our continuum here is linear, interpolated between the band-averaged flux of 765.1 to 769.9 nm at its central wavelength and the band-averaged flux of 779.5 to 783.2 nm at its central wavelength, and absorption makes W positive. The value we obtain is 0.159 nm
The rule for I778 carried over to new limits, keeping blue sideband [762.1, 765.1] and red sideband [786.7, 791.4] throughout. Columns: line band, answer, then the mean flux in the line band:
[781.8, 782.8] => 0.08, 6.54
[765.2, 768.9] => -0.07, 6.82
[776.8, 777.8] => 0.05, 6.51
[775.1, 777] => 0.10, 6.17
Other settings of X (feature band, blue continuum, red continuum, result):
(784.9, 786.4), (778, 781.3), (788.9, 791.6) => 0.13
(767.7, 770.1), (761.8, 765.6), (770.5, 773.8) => 0.53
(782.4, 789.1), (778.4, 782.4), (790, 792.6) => 0.32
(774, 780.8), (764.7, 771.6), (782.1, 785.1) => 0.87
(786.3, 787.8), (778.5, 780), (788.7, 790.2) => 0.22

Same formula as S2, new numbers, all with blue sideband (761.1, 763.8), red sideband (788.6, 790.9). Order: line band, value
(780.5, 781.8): 0.12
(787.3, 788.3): 0.16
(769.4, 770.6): -0.13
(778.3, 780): 0.19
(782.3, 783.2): 0.10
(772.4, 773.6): -0.50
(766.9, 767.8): -0.01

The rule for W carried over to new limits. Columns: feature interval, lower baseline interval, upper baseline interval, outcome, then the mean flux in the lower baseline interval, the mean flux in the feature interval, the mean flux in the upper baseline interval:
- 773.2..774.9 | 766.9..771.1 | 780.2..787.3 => -0.36 nm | 8.5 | 9.48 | 6.51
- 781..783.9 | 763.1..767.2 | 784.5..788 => 0.03 nm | 6.69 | 6.47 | 6.5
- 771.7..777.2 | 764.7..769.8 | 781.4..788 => -0.41 nm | 7.13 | 7.37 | 6.47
